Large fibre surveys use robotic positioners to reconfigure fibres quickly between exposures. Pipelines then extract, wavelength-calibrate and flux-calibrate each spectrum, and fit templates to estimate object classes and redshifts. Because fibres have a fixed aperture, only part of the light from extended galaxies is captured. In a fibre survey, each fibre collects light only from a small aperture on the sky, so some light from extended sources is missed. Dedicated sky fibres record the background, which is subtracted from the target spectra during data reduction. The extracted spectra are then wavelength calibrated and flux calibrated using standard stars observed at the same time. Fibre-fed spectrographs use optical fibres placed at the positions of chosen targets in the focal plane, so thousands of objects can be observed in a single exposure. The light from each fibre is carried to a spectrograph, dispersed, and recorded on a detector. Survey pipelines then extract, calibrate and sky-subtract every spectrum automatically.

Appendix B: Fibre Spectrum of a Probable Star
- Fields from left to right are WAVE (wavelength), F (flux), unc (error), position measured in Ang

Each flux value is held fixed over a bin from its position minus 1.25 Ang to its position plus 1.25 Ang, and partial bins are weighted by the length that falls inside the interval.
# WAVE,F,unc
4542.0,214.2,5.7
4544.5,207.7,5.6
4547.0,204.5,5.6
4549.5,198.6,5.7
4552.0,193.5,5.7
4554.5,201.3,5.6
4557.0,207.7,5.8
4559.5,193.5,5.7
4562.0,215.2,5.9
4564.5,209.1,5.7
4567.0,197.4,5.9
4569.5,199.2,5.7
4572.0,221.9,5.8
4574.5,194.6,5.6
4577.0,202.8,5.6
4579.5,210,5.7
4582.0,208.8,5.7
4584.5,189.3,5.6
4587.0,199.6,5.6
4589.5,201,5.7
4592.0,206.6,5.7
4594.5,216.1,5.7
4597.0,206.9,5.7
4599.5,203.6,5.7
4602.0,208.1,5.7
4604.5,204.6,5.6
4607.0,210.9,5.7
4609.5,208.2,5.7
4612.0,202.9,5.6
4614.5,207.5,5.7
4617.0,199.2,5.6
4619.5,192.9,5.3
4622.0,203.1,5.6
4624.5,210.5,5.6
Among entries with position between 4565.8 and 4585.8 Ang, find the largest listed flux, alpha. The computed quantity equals 221.9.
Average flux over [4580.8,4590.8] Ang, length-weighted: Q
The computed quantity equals 200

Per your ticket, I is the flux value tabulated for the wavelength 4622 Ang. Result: 203.1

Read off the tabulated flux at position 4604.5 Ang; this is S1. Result 204.6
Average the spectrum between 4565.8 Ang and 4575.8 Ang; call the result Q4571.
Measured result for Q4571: 203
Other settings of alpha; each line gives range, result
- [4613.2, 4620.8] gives 207.5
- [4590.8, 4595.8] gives 216.1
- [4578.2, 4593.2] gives 210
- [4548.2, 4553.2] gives 198.6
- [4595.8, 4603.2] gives 208.1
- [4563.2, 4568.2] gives 209.1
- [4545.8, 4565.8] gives 215.2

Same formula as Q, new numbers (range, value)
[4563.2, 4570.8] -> 202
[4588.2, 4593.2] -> 204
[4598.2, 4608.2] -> 207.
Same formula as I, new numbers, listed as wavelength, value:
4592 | 206.6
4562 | 215.2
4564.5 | 209.1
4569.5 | 199.2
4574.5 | 194.6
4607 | 210.9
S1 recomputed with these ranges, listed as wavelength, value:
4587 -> 199.6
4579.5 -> 210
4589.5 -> 201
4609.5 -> 208.2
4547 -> 204.5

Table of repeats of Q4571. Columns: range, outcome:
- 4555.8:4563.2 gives 205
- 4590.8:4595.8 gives 211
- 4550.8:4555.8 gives 198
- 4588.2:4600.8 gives 207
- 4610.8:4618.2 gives 203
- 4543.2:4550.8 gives 204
